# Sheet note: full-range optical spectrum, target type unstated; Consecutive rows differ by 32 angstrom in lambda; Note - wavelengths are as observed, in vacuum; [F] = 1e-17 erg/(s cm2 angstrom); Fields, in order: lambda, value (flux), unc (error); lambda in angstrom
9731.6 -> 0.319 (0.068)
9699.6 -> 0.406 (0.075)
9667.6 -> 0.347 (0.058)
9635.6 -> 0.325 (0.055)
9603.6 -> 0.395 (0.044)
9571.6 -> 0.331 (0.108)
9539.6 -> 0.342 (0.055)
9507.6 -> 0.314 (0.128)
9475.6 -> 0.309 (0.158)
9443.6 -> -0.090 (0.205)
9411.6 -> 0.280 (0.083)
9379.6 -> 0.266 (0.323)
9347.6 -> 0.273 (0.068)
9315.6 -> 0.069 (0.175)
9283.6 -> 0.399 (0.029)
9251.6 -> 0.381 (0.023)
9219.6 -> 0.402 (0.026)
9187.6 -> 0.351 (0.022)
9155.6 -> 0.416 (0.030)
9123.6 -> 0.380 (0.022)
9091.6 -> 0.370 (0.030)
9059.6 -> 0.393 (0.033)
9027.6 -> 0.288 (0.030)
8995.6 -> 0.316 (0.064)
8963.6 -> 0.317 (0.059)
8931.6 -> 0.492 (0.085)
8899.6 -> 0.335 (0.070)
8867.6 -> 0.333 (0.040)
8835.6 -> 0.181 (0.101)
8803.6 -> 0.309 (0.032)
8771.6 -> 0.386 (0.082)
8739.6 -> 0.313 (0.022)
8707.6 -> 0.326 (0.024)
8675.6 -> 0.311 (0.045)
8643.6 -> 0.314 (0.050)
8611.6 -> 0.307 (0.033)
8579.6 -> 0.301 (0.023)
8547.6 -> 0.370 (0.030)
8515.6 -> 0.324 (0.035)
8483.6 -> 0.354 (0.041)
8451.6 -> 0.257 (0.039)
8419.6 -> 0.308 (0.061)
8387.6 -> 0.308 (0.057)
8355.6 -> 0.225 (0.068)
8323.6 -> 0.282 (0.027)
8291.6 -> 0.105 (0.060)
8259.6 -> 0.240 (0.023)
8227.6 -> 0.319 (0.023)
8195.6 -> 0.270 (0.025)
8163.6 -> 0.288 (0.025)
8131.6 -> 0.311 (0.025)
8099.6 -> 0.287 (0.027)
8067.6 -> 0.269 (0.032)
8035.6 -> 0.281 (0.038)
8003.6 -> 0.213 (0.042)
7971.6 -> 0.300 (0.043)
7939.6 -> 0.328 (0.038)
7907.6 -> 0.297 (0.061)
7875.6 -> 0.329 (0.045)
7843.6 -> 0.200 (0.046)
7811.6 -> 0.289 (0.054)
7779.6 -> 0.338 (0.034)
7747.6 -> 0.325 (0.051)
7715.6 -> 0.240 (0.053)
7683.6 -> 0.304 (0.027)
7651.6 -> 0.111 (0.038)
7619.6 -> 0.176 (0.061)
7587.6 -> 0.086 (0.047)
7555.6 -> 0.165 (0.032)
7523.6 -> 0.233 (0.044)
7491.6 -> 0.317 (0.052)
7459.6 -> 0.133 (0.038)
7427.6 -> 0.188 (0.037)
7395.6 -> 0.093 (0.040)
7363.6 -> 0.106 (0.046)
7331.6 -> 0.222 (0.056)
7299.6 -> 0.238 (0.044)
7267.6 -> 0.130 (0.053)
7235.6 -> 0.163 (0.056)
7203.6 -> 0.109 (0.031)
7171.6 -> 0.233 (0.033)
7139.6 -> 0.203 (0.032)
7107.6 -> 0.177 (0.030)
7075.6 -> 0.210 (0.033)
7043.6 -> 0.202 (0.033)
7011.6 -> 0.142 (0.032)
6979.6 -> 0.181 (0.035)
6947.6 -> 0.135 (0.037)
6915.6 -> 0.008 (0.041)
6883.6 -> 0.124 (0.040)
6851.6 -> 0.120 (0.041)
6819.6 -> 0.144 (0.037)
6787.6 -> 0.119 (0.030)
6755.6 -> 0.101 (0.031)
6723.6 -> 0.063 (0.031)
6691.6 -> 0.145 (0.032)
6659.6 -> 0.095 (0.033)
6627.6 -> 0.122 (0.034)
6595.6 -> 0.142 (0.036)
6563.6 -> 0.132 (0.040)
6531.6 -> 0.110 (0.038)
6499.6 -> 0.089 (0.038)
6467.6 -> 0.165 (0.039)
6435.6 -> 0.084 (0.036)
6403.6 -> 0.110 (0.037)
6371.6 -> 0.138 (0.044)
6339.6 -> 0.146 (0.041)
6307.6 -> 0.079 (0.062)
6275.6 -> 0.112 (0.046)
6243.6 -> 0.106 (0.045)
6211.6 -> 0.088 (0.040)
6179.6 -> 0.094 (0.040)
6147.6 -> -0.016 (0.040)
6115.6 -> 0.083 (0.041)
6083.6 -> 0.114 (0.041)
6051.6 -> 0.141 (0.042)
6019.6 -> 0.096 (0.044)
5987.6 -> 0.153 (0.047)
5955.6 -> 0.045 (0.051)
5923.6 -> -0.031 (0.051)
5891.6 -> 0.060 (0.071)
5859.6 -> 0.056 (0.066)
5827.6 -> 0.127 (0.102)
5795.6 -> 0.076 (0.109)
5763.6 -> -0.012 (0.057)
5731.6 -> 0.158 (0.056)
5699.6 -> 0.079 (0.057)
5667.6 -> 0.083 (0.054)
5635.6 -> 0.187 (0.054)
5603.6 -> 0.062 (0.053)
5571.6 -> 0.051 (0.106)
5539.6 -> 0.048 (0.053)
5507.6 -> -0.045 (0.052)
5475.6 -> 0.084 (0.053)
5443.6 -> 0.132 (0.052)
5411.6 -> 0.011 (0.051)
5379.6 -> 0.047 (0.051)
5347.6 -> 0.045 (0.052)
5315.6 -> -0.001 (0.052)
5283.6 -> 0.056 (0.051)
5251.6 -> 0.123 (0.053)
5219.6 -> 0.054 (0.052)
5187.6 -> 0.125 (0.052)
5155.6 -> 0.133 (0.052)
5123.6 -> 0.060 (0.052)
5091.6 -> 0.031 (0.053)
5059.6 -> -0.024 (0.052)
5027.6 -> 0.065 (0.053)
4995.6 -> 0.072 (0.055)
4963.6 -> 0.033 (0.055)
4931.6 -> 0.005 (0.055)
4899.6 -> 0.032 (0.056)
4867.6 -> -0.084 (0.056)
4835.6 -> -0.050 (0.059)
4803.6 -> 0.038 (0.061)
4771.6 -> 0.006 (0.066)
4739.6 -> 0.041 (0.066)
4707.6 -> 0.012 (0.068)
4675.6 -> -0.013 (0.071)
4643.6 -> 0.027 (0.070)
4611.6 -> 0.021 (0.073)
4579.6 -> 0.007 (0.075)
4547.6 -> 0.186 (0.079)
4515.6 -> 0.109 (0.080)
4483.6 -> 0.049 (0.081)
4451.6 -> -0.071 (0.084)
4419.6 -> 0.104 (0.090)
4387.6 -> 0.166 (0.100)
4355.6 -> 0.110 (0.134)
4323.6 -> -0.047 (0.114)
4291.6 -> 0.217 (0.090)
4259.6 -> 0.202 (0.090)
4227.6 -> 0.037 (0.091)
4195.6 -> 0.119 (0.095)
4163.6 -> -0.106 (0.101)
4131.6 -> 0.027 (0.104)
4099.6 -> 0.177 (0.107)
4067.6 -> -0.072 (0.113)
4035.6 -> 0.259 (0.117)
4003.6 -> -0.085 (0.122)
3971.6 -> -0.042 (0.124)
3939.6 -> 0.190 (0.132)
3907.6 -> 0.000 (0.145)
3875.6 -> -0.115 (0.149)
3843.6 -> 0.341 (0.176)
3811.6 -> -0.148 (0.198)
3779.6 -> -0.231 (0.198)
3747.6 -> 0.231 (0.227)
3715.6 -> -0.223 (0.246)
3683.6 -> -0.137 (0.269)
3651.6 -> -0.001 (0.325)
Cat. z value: 0.93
